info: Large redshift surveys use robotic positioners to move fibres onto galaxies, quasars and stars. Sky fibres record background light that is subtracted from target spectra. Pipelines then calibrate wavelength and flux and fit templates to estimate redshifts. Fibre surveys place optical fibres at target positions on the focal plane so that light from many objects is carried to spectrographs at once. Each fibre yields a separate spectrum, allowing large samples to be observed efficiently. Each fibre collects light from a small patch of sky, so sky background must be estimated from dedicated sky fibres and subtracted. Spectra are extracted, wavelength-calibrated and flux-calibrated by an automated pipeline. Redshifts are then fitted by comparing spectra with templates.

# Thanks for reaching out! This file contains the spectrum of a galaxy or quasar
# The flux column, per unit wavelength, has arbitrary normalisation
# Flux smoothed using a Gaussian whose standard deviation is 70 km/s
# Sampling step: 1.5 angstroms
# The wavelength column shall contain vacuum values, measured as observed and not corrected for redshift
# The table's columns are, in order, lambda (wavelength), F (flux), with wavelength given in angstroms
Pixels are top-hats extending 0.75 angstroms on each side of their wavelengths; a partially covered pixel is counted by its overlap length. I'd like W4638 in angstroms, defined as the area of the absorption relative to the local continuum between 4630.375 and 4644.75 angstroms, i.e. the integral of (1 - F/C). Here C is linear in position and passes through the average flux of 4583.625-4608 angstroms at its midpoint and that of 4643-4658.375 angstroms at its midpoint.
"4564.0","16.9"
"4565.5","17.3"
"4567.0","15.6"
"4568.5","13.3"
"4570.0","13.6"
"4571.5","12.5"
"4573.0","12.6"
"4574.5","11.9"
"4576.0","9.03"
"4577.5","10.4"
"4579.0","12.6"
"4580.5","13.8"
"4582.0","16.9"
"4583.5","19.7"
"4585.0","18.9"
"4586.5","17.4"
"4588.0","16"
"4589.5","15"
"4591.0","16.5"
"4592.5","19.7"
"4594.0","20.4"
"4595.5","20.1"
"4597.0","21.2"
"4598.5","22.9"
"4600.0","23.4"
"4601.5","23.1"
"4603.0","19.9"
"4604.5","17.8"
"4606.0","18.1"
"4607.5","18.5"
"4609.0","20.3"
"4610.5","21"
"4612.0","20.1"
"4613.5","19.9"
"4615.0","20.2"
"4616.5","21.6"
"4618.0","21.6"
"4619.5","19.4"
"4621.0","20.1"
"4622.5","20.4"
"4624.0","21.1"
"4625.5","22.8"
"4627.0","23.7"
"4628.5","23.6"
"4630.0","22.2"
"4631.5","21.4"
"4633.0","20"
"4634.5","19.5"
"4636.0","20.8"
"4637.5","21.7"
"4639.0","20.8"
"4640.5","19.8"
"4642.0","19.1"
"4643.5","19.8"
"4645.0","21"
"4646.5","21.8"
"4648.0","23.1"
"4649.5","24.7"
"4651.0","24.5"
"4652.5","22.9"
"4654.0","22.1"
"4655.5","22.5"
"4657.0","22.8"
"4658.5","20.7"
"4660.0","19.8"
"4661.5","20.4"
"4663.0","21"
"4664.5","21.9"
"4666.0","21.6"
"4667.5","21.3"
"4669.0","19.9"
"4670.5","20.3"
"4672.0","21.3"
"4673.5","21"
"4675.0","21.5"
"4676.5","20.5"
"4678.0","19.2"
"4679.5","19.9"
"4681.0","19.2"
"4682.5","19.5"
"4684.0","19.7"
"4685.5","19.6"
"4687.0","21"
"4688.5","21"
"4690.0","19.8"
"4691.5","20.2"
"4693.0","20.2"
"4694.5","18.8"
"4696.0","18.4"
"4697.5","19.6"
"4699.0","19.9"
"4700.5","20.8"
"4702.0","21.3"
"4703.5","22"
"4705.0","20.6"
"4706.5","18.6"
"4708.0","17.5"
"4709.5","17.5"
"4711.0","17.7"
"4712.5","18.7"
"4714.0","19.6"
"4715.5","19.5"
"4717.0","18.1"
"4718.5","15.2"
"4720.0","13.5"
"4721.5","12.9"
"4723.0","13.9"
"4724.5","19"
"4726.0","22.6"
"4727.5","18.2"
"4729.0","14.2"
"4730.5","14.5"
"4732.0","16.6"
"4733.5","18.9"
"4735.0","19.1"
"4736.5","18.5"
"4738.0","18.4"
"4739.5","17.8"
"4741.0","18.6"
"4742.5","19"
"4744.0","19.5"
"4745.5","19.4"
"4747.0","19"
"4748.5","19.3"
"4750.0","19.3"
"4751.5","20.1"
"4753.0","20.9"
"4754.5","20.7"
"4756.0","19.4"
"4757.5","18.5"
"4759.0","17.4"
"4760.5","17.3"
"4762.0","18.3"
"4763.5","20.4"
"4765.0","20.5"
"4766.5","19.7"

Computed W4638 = 0.9 angstroms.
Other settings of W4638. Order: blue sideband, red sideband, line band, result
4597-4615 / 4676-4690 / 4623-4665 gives -2.9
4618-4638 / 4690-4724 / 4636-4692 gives -2.8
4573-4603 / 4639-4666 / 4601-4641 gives -2.5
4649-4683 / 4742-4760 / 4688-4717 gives 1.3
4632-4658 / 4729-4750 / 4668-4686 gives 0.3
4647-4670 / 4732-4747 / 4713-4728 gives 1.7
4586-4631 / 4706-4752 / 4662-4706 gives -3.7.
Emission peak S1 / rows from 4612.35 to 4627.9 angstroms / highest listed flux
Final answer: 23.7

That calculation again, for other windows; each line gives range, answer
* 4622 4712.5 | 24.7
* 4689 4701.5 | 20.8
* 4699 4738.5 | 22.6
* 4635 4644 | 21.7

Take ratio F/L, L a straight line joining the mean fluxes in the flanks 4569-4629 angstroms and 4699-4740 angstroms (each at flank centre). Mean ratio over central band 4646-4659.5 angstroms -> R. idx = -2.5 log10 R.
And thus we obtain -0.241 mag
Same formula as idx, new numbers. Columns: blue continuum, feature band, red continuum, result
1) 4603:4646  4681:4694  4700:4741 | -0.066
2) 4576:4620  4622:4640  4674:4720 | -0.139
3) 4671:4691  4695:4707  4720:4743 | -0.059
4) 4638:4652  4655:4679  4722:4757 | -0.002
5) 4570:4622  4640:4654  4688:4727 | -0.195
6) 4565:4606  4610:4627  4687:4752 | -0.210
